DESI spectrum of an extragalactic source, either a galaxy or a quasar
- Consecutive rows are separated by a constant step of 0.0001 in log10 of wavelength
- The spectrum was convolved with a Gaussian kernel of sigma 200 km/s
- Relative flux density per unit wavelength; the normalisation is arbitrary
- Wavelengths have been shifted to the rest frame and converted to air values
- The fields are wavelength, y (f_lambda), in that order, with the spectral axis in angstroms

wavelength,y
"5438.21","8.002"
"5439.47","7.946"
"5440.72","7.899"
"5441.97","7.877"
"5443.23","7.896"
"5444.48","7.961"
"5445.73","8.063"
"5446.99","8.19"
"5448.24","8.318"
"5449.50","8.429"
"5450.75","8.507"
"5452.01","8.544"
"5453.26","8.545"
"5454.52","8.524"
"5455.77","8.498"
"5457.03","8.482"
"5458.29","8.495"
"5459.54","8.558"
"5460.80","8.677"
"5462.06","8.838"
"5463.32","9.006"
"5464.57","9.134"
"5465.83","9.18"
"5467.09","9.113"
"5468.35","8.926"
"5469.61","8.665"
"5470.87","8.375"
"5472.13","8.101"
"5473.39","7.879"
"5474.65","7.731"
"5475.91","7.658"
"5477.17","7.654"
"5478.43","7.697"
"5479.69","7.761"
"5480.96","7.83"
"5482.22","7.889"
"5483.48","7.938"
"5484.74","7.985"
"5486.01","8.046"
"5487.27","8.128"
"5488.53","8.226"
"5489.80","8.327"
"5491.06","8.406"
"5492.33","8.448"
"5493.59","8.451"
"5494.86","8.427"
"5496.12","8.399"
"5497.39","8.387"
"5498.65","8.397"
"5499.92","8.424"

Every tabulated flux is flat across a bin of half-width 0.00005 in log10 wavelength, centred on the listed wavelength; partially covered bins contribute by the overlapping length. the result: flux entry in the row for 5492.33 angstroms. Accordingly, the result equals 8.448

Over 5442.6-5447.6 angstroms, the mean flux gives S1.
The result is 8.02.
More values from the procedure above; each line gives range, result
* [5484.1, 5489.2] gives 8.09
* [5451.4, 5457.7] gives 8.52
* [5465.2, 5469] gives 9.06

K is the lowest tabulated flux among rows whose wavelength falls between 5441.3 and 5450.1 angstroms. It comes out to 7.877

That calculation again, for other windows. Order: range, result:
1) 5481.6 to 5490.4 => 7.889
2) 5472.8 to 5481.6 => 7.654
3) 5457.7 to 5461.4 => 8.495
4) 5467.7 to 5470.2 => 8.665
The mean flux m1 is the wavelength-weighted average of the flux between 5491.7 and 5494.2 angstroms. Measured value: 8.47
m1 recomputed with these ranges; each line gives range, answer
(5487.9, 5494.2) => 8.37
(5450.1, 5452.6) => 8.52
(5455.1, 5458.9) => 8.49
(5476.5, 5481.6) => 7.73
